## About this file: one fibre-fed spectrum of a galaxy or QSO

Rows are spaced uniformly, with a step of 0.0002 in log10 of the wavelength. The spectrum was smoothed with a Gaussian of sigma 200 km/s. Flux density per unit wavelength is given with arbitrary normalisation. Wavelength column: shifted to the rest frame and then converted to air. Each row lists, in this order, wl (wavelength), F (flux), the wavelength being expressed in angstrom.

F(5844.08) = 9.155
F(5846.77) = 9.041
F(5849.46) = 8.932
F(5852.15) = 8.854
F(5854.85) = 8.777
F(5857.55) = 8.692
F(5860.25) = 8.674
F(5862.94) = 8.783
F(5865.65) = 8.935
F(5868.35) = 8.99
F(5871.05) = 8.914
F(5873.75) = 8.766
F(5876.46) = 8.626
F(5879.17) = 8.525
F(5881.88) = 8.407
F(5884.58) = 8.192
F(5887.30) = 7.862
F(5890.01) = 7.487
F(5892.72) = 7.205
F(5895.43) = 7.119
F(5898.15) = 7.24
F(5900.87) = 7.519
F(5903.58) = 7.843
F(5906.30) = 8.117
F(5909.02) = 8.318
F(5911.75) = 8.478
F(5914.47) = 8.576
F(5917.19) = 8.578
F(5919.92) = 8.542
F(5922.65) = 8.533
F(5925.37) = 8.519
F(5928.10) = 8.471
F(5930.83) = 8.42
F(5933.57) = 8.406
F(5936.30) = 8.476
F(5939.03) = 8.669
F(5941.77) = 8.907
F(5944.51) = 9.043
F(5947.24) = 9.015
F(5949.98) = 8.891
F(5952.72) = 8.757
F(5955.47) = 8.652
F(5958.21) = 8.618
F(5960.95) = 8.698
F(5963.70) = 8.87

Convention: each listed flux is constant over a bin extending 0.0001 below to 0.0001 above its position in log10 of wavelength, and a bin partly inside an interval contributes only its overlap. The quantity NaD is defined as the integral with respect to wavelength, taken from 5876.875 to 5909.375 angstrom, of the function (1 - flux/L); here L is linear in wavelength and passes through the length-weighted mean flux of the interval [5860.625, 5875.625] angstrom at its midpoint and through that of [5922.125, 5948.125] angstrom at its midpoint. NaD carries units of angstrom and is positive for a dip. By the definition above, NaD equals 3.5 angstrom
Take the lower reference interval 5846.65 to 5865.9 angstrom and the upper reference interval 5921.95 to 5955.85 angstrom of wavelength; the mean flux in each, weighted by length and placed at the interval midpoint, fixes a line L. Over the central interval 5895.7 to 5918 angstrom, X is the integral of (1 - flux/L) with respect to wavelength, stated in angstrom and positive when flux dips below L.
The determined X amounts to 1.8 angstrom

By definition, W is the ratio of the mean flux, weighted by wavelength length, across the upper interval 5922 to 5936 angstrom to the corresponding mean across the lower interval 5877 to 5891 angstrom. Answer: 1.04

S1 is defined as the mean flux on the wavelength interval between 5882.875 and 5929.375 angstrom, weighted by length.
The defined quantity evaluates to 8.04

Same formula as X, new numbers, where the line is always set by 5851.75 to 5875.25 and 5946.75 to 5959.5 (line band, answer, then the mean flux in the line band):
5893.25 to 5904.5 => 1.8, 7.4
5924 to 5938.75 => 0.5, 8.48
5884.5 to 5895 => 1.5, 7.57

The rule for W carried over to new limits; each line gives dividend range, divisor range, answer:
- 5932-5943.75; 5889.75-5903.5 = 1.17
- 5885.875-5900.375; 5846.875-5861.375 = 0.84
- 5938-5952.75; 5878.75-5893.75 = 1.12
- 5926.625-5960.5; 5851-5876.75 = 0.99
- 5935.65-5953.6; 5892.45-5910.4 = 1.16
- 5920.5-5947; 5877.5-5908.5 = 1.11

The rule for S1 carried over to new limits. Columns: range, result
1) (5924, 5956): 8.69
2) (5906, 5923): 8.46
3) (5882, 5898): 7.61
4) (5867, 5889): 8.52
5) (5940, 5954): 8.92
